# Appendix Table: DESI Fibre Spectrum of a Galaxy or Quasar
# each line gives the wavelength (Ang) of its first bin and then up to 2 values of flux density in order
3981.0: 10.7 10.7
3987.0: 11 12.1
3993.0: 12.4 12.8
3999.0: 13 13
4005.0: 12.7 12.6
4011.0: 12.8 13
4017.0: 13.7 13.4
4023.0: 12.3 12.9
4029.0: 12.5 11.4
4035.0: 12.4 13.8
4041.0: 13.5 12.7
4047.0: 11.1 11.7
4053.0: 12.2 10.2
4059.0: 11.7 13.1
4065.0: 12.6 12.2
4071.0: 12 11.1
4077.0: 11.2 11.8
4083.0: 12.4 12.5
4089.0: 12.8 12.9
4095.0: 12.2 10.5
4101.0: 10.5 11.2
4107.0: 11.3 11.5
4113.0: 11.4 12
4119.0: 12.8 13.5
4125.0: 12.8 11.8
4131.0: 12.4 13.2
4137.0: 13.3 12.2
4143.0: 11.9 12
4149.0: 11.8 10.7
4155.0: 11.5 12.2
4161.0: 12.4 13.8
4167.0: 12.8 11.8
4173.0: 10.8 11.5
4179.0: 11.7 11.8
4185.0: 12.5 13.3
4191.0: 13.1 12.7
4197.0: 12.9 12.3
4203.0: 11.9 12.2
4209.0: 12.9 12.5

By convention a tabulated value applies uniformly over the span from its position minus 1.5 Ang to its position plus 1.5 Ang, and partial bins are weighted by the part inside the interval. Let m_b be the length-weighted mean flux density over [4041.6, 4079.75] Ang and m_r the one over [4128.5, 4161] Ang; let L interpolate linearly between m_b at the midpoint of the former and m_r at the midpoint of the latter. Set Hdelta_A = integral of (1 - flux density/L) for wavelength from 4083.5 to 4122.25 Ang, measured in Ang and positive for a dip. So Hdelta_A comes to 0.3 Ang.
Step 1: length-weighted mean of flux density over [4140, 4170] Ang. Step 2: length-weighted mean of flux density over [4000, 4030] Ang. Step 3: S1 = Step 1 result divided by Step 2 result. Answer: 0.94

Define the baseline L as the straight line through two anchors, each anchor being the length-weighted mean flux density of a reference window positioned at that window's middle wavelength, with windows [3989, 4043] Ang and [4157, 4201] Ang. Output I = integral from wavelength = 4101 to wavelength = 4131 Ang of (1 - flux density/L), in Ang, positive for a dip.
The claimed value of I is 1.3 Ang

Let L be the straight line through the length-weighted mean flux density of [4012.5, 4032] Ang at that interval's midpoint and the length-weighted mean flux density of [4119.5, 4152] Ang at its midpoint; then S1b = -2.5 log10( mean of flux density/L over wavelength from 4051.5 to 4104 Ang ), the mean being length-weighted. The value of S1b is 0.069 mag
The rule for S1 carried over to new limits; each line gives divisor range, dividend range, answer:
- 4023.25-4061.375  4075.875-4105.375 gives 0.97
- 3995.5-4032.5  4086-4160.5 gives 0.94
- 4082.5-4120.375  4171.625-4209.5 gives 1.04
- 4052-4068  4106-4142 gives 1.03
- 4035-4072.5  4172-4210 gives 1.00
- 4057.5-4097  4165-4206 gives 1.01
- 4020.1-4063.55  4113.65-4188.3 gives 1.00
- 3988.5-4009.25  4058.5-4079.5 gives 0.95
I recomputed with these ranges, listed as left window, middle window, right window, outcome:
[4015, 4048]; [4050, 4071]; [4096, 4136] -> 0.80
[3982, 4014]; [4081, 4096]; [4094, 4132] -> -0.77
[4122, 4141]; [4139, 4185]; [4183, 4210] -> 2.62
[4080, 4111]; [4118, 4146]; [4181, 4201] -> -1.13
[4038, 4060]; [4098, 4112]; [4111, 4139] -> 1.51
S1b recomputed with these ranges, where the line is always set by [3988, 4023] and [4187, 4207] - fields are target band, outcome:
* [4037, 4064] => 0.05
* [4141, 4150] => 0.07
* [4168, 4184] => 0.09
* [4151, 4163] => 0.07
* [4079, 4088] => 0.04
